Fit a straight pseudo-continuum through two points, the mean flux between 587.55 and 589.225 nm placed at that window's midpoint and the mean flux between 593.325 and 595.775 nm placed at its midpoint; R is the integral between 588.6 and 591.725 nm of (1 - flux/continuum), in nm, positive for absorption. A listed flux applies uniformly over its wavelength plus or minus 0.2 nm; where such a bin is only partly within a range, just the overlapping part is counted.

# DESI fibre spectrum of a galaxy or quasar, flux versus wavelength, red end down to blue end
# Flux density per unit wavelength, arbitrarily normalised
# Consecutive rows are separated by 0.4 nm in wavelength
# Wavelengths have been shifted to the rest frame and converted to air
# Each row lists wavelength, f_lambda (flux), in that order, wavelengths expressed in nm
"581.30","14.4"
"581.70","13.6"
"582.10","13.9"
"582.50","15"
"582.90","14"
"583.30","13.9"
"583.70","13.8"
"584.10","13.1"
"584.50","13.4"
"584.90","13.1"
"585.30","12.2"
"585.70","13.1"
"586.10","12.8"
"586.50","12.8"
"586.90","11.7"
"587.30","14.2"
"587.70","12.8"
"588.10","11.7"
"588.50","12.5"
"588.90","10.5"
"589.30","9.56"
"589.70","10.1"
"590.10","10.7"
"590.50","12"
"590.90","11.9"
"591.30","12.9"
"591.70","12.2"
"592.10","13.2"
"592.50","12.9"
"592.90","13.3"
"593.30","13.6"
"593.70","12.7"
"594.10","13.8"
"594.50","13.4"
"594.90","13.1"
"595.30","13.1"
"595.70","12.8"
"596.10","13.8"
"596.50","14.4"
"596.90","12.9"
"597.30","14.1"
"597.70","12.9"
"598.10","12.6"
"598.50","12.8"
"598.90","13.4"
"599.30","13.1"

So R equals 0.23 nm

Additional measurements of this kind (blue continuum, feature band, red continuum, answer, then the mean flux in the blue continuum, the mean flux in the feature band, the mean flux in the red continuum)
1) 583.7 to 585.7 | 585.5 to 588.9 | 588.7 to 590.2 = -0.308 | 13.1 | 12.6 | 10.2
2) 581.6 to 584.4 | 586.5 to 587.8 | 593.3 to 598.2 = 0.077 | 13.9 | 12.9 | 13.3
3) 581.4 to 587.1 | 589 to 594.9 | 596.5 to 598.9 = 0.425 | 13.3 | 12.3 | 13.2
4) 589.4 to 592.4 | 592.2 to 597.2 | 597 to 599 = -0.324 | 11.8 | 13.3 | 13.1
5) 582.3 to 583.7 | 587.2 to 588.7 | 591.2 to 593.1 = 0.090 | 14.2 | 12.7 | 12.9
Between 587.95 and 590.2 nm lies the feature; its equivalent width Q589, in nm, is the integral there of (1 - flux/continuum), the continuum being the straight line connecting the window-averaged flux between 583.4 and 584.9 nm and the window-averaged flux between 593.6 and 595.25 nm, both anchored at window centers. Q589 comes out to 0.42 nm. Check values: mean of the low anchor 13.4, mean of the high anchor 13.3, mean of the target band 10.8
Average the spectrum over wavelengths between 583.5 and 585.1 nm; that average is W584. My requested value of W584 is 13.4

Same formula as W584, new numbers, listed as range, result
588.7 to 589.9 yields 10.1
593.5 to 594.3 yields 13.2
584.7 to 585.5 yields 12.6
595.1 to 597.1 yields 13.4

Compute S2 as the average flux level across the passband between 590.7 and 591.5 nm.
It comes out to 12.4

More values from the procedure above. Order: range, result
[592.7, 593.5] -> 13.4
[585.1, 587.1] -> 12.5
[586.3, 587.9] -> 12.9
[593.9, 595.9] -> 13.2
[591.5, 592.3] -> 12.7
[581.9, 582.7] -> 14.5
